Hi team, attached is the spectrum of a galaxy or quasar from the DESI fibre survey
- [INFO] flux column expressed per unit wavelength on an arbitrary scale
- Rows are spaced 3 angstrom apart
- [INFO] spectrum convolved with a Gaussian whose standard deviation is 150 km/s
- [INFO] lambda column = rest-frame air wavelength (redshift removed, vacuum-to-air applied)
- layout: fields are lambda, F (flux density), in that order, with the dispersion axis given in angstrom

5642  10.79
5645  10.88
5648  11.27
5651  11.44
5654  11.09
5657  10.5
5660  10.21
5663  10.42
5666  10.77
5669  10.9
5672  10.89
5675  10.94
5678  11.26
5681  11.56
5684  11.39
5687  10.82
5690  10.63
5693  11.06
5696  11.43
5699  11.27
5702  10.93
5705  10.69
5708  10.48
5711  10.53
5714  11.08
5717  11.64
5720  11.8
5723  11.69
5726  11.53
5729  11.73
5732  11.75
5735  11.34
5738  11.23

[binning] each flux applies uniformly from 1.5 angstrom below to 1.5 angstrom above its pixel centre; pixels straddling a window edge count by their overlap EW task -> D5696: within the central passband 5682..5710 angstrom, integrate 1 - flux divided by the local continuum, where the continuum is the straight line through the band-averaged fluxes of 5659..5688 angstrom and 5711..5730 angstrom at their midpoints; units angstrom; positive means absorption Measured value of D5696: 0.6 angstrom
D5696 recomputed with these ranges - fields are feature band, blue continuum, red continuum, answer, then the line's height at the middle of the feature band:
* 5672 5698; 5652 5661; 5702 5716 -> -1.0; 10.7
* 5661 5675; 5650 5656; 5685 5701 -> 0.5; 11.1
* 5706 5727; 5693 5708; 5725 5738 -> 0.1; 11.3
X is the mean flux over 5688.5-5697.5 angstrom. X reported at 11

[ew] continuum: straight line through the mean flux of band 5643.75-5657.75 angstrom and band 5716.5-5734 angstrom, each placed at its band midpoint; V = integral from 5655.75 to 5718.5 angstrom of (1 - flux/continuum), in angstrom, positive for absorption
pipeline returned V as 2.4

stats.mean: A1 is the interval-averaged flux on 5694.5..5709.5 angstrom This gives 11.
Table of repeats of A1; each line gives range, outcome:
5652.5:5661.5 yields 10.6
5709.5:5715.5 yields 10.8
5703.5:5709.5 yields 10.6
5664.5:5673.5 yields 10.9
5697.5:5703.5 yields 11.1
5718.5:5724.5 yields 11.7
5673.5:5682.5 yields 11.3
